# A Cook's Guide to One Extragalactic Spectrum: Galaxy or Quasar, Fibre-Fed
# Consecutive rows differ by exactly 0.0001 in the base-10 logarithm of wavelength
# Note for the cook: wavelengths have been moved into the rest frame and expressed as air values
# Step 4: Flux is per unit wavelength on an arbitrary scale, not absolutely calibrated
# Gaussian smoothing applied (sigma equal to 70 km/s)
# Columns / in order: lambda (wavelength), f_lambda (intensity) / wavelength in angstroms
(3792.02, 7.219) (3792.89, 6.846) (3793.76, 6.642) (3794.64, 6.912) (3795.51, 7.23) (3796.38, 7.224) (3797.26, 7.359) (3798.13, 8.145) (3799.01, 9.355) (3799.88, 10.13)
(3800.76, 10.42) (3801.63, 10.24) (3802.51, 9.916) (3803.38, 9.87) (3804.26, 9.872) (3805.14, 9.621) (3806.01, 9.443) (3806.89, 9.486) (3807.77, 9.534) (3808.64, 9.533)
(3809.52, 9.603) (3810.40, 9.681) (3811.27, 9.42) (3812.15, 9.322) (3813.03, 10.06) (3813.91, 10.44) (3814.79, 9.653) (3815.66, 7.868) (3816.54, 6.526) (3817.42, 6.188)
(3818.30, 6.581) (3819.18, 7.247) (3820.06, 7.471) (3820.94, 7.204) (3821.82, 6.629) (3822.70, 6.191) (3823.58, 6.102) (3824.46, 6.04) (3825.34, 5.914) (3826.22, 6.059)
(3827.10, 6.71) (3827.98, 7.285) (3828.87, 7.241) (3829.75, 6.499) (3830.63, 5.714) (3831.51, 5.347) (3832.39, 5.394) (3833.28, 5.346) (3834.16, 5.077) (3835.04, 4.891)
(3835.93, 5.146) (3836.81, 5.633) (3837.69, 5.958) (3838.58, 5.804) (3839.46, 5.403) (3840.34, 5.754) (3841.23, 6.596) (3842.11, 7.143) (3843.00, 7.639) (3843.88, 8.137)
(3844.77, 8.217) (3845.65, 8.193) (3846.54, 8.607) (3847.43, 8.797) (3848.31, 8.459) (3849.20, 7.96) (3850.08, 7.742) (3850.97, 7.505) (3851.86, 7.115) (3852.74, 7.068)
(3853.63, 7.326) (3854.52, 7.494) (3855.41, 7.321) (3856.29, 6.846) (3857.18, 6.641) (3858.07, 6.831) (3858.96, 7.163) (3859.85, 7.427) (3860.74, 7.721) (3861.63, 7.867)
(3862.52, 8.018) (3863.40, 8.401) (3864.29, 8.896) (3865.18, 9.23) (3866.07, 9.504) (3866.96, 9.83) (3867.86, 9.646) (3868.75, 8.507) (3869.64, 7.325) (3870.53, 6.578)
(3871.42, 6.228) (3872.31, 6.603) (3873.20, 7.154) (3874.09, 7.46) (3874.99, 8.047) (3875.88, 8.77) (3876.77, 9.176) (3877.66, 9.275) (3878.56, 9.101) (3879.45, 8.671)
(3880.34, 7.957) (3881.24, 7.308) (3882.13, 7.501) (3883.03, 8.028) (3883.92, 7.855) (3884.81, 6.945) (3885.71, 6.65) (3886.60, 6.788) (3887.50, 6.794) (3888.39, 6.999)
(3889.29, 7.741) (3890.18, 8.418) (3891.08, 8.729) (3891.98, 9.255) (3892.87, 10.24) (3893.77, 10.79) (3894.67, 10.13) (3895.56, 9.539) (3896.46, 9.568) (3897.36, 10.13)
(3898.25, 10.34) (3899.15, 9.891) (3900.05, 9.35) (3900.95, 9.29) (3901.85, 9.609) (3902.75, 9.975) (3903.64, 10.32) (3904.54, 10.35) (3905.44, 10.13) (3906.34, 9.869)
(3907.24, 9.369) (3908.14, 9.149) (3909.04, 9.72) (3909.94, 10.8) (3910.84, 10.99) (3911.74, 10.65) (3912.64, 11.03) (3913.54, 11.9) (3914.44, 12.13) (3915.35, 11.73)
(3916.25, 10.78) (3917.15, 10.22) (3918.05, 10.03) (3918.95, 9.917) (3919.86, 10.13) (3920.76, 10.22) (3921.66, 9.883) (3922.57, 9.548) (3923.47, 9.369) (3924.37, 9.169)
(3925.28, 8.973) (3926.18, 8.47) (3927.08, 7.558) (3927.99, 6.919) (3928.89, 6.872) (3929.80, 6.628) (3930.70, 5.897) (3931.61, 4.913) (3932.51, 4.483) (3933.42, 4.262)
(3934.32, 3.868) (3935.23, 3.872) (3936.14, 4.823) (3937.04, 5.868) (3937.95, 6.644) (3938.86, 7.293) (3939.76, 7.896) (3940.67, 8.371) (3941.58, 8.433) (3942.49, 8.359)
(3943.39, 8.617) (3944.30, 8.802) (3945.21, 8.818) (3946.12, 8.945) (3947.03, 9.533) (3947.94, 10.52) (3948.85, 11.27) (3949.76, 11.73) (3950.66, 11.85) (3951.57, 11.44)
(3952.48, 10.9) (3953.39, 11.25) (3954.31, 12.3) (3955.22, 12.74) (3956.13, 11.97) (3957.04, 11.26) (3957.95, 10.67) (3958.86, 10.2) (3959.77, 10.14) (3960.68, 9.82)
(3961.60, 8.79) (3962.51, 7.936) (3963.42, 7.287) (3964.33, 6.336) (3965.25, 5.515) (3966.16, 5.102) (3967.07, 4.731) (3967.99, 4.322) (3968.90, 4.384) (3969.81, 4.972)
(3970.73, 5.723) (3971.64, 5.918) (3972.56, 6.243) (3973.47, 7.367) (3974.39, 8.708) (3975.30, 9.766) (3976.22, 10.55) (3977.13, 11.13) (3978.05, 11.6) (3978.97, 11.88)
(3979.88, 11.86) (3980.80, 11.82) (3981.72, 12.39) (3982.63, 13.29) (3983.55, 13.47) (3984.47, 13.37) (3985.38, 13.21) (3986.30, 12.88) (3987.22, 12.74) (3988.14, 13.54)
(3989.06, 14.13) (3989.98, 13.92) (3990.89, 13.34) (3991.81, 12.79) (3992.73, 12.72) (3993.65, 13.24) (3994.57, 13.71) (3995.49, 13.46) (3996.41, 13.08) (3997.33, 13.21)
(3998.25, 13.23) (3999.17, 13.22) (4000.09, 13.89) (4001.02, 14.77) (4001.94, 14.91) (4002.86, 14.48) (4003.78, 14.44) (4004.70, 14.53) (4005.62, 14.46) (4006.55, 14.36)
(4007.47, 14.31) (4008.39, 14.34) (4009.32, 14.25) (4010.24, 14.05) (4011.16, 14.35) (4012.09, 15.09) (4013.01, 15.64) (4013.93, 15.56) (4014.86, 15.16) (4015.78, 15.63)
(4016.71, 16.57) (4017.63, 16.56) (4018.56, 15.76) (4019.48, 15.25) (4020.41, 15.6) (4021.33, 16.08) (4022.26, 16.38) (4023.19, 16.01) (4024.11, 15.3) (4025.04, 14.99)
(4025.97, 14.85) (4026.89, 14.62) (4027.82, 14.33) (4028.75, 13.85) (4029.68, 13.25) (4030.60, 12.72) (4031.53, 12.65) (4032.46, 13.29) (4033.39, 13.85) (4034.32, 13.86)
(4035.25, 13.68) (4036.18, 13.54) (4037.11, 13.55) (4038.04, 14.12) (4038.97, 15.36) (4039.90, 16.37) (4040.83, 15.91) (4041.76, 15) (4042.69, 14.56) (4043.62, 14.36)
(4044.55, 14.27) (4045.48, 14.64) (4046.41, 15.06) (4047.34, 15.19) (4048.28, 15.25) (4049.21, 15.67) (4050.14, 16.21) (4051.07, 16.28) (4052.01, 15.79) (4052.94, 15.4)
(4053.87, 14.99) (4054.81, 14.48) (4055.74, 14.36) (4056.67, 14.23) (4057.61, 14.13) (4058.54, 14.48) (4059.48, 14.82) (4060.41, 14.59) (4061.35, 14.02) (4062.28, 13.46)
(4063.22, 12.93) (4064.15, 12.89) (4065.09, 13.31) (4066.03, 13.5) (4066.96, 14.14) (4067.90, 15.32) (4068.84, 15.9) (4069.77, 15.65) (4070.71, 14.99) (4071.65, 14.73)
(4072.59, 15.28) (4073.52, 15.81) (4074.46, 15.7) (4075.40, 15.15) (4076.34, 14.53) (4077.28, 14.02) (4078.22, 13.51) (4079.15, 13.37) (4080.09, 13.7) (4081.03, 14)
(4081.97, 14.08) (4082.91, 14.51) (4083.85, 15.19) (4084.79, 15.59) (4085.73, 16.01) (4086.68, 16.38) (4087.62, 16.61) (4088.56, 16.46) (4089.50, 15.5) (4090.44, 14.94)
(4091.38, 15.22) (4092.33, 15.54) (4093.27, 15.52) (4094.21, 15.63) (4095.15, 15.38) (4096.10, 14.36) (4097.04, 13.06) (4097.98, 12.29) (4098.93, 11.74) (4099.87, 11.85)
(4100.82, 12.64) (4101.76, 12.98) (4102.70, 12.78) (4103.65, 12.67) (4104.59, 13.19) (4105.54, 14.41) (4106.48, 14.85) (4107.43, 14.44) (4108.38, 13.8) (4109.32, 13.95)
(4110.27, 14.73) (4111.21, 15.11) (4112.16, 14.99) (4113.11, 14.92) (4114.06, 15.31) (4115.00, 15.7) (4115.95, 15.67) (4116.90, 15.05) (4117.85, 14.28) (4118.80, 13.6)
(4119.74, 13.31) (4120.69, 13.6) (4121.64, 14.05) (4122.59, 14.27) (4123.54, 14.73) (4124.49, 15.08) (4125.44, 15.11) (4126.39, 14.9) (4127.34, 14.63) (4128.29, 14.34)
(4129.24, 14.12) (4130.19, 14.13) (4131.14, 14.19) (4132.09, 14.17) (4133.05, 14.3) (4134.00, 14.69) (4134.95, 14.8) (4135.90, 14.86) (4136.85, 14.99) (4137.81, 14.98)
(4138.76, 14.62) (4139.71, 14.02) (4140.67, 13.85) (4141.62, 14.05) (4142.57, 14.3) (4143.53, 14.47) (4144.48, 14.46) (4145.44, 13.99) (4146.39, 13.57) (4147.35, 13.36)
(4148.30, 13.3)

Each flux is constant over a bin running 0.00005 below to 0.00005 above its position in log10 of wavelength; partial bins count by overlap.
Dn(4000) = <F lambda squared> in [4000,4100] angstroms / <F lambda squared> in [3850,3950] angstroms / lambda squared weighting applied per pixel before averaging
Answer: 1.9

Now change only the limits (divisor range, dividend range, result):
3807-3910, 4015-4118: 2.05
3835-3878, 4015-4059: 2.15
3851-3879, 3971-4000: 1.62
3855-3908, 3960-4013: 1.42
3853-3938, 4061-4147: 1.90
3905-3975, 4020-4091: 1.81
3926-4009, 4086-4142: 1.53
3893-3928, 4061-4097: 1.61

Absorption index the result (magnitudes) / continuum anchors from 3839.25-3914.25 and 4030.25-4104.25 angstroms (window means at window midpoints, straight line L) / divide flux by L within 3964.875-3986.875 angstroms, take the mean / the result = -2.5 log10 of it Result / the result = 0.26 mag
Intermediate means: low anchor 8.47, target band 9.21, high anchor 14.5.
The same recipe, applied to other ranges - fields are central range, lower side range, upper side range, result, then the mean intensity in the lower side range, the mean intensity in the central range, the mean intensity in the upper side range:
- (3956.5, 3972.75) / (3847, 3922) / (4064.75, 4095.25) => 0.49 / 8.8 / 7.22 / 15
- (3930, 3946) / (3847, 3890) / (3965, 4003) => 0.43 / 7.8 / 6.6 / 11.1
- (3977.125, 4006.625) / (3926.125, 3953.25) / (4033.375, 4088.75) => -0.23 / 7.83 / 13.3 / 14.7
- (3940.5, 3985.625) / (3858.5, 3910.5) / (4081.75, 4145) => 0.12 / 8.66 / 9.5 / 14.5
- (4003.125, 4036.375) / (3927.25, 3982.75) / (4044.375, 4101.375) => -0.24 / 8.43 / 14.7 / 14.7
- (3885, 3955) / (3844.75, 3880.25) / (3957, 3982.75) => -0.10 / 7.97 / 9.02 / 8.51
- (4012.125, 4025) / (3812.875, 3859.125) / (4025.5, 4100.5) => -0.20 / 6.93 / 15.8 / 14.6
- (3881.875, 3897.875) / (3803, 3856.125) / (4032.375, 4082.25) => 0.11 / 7.43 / 8.47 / 14.6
